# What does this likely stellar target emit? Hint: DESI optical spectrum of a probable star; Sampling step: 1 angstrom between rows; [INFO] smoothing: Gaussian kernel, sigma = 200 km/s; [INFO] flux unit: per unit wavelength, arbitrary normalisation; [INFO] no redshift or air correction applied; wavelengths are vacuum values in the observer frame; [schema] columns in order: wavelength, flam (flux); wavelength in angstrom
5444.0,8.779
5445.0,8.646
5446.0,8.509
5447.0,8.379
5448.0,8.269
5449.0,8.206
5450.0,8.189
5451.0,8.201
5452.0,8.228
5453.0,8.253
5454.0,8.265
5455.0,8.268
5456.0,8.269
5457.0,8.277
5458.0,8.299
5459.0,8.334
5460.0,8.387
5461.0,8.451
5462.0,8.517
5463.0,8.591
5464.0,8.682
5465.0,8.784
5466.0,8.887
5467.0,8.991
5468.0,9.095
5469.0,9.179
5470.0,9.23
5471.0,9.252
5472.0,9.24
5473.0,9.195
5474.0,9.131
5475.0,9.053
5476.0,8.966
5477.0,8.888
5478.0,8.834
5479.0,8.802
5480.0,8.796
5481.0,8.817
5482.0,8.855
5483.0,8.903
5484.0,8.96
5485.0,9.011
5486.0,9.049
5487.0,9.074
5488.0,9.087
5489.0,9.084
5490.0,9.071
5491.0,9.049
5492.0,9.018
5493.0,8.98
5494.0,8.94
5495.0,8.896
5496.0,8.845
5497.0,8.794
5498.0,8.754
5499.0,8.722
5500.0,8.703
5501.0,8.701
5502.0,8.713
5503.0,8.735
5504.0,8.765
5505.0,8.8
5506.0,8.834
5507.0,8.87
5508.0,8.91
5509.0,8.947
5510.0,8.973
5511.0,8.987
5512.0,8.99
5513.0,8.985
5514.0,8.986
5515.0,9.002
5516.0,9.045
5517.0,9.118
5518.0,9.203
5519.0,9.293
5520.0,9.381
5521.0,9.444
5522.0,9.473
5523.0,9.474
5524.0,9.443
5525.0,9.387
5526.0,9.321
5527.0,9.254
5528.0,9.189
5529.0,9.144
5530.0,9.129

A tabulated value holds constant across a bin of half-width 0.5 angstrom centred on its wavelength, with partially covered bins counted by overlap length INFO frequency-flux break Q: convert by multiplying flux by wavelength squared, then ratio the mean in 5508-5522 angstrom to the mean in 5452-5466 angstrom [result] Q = 1.1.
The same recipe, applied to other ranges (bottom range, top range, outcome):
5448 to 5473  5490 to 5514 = 1.05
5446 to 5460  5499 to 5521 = 1.10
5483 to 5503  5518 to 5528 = 1.06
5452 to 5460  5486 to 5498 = 1.10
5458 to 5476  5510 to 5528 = 1.06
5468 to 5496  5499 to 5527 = 1.02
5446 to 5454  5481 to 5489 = 1.10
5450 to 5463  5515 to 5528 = 1.15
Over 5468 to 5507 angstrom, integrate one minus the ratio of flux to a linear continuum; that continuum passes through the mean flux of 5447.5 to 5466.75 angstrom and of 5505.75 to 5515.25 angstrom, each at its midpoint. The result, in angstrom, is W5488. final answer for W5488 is -1.0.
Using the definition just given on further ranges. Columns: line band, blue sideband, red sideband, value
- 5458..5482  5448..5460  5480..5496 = -0.74 angstrom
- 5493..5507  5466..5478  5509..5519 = 0.41 angstrom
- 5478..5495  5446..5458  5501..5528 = -0.48 angstrom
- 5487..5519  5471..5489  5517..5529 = 0.86 angstrom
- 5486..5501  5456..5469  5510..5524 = 0.02 angstrom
